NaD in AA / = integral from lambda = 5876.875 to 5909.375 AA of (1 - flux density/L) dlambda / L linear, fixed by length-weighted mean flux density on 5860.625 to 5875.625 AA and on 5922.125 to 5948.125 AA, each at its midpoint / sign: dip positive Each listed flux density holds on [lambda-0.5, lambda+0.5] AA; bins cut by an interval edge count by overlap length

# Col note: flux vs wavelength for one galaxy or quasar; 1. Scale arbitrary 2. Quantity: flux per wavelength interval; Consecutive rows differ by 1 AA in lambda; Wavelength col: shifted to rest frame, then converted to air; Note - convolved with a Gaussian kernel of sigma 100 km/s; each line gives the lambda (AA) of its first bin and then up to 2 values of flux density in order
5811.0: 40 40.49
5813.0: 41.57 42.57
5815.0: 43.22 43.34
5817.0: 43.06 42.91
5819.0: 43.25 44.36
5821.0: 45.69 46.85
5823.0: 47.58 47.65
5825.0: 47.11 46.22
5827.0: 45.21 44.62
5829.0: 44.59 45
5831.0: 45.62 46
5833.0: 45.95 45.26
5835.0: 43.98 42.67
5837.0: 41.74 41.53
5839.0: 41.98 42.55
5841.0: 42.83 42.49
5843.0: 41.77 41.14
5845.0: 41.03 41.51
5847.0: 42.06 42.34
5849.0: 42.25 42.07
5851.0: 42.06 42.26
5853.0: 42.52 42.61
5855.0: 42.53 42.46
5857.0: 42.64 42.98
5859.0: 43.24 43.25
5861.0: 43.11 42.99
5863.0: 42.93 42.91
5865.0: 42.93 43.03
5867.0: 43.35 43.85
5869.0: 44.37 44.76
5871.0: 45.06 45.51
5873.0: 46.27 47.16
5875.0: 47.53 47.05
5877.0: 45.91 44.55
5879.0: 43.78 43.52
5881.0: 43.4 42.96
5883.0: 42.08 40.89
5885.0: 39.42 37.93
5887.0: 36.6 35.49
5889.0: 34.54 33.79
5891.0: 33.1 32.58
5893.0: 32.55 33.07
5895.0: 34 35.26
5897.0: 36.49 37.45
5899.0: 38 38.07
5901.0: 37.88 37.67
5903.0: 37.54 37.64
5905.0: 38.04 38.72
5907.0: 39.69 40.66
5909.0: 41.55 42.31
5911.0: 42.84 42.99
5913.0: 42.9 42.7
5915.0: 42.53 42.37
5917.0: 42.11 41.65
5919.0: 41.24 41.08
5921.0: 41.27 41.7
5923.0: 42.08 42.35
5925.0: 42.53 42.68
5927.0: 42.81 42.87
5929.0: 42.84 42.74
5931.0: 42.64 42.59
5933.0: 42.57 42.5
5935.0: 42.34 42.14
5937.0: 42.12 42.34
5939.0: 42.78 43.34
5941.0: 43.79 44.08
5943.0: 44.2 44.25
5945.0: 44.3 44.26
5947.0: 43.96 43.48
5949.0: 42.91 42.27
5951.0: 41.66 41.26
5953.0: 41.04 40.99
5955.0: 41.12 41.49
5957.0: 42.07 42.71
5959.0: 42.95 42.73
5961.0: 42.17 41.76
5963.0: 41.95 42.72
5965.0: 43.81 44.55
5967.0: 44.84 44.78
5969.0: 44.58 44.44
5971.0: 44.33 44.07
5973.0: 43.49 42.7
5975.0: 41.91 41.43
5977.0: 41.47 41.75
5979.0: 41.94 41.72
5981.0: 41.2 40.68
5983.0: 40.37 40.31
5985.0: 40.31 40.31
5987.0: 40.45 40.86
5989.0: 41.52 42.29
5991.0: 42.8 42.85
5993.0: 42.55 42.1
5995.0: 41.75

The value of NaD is 4.19 AA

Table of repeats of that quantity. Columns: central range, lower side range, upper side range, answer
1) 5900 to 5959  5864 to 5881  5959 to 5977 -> 2.6 AA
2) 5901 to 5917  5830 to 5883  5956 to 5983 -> 0.9 AA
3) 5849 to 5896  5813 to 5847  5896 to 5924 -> 0.6 AA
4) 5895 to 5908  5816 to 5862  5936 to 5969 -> 1.7 AA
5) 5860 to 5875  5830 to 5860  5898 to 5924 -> -0.8 AA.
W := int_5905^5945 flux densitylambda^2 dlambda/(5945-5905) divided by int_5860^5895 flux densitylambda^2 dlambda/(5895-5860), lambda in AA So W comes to 1.04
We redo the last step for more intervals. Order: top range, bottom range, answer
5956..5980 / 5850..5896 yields 1.07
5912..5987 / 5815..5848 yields 1.01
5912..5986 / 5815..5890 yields 1.02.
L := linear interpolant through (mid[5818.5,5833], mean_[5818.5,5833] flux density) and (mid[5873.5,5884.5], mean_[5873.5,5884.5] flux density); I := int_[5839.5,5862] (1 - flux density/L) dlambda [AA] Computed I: 1.4 AA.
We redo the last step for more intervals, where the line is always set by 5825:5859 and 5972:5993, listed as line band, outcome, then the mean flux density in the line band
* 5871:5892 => 0.6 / 41.4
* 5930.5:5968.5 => -0.8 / 42.8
